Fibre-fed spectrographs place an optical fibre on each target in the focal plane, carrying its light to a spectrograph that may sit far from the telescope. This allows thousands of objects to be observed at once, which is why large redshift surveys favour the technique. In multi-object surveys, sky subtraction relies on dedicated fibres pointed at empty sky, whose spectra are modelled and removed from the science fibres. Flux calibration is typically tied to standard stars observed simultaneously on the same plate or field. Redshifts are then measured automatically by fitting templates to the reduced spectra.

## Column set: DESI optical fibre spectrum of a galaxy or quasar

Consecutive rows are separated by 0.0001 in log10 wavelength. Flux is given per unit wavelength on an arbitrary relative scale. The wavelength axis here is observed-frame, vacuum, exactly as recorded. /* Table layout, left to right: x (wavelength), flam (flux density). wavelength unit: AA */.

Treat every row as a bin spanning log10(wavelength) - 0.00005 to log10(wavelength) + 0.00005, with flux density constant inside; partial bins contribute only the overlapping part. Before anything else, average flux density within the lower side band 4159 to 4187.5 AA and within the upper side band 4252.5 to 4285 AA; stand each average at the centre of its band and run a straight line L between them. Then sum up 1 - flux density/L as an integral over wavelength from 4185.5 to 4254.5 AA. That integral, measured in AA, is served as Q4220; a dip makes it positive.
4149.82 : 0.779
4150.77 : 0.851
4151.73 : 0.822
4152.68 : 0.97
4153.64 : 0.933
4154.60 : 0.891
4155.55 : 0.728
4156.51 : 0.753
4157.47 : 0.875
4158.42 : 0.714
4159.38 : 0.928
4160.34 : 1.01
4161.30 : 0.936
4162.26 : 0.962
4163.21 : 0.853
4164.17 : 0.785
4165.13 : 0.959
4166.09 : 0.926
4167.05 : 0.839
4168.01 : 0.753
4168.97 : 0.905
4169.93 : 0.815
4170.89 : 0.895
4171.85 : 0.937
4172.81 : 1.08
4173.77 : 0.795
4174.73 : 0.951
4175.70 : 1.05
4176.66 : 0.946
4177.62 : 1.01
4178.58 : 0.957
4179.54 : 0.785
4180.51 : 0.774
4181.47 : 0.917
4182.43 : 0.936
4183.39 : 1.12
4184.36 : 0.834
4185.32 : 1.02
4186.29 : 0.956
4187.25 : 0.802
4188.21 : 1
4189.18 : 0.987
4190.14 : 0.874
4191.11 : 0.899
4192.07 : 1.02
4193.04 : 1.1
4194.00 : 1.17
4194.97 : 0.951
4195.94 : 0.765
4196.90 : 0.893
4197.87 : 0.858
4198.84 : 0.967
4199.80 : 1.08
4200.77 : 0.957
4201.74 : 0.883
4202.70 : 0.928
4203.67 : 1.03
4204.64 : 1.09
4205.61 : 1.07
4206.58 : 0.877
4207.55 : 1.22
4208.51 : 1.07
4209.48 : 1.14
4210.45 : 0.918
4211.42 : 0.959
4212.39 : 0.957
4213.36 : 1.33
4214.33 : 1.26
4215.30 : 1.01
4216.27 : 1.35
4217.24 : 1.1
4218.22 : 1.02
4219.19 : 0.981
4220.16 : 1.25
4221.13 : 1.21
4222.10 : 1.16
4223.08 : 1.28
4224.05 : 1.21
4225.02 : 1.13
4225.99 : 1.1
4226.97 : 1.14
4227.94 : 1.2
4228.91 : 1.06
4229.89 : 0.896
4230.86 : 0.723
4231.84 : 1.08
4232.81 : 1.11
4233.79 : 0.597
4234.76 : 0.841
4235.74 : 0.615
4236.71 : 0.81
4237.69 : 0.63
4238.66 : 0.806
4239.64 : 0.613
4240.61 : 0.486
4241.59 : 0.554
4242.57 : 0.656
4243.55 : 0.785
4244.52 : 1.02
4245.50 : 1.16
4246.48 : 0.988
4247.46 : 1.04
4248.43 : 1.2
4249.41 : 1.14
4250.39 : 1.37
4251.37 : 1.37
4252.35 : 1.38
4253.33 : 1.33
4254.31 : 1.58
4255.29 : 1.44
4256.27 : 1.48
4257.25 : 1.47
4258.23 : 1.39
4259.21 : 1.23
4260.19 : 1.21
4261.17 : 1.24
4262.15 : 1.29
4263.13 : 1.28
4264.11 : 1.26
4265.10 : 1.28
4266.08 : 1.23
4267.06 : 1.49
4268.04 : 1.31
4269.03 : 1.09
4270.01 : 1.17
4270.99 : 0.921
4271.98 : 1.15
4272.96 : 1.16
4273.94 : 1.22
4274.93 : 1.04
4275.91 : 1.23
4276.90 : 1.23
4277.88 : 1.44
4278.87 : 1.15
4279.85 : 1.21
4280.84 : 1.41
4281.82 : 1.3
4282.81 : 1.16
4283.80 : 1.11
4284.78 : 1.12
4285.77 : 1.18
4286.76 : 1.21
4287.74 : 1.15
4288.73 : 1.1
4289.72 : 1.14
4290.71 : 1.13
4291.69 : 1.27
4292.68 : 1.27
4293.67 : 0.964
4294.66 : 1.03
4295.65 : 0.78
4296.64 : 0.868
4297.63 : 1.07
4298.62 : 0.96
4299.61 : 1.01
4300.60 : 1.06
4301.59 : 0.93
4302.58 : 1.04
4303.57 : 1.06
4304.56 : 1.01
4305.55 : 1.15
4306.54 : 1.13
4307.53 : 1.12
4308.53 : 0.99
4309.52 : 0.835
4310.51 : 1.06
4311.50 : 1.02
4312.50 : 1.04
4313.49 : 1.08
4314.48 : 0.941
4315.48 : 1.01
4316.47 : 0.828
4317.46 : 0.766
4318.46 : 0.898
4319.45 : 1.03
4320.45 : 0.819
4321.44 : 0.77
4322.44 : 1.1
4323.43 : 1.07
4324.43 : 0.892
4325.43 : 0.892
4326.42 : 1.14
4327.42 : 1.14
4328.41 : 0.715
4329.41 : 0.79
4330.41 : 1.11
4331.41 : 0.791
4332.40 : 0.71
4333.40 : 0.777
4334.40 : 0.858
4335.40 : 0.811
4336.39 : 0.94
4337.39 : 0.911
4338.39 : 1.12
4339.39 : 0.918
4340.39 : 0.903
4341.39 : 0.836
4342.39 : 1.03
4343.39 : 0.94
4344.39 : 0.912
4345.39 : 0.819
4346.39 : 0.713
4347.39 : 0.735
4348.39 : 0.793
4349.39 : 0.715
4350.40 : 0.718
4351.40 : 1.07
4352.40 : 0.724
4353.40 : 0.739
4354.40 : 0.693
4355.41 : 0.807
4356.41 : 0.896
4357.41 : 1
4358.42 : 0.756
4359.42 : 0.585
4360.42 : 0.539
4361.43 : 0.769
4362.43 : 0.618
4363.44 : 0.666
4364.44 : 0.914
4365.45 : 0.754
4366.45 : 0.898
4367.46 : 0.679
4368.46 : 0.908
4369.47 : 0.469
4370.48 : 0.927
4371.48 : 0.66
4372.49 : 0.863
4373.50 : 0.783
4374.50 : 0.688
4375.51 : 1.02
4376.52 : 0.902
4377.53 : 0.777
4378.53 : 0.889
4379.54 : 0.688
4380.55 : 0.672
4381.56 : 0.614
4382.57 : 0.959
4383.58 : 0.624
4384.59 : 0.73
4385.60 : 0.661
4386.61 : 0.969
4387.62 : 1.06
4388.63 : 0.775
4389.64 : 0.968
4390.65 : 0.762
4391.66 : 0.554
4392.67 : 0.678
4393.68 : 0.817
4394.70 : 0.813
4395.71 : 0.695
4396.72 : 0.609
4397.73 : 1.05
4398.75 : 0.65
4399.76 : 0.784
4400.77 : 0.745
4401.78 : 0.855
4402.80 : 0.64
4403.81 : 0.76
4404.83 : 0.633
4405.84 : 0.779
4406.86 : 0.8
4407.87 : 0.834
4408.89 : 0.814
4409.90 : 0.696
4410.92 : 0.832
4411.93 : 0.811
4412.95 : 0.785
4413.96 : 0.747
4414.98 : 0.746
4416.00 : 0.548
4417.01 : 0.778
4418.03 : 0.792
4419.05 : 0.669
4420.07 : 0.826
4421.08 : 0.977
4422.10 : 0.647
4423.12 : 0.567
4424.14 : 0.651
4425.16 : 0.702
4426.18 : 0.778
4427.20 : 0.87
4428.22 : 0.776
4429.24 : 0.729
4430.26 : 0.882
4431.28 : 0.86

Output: 4.5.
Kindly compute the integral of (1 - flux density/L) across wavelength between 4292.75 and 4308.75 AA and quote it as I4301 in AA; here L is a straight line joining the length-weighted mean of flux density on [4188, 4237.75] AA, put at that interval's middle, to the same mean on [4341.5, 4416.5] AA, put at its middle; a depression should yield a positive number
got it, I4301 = -2.3 AA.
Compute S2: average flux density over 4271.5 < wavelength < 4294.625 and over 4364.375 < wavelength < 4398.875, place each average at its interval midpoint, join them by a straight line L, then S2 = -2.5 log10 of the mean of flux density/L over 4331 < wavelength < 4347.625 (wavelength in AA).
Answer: 0.10 mag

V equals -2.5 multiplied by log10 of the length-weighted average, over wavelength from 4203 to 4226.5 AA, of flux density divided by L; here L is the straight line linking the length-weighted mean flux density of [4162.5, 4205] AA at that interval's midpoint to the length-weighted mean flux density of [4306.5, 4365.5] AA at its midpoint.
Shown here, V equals -0.20 mag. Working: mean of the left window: 0.933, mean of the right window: 0.876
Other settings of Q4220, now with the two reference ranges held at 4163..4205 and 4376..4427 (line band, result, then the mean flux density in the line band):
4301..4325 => -4.34 AA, 0.983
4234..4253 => -0.71 AA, 0.918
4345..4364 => 1.05 AA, 0.756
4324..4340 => -1.76 AA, 0.907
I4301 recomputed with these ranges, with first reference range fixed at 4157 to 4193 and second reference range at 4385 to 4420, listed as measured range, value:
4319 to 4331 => -2.0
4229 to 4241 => 1.3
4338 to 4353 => -1.0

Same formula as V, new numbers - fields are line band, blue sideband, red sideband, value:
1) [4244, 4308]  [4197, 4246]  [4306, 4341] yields -0.23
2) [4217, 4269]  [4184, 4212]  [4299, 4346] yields -0.14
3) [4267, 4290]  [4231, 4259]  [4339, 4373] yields -0.23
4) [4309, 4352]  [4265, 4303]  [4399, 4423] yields 0.11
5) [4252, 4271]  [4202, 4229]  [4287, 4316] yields -0.22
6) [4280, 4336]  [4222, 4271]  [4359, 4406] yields -0.07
